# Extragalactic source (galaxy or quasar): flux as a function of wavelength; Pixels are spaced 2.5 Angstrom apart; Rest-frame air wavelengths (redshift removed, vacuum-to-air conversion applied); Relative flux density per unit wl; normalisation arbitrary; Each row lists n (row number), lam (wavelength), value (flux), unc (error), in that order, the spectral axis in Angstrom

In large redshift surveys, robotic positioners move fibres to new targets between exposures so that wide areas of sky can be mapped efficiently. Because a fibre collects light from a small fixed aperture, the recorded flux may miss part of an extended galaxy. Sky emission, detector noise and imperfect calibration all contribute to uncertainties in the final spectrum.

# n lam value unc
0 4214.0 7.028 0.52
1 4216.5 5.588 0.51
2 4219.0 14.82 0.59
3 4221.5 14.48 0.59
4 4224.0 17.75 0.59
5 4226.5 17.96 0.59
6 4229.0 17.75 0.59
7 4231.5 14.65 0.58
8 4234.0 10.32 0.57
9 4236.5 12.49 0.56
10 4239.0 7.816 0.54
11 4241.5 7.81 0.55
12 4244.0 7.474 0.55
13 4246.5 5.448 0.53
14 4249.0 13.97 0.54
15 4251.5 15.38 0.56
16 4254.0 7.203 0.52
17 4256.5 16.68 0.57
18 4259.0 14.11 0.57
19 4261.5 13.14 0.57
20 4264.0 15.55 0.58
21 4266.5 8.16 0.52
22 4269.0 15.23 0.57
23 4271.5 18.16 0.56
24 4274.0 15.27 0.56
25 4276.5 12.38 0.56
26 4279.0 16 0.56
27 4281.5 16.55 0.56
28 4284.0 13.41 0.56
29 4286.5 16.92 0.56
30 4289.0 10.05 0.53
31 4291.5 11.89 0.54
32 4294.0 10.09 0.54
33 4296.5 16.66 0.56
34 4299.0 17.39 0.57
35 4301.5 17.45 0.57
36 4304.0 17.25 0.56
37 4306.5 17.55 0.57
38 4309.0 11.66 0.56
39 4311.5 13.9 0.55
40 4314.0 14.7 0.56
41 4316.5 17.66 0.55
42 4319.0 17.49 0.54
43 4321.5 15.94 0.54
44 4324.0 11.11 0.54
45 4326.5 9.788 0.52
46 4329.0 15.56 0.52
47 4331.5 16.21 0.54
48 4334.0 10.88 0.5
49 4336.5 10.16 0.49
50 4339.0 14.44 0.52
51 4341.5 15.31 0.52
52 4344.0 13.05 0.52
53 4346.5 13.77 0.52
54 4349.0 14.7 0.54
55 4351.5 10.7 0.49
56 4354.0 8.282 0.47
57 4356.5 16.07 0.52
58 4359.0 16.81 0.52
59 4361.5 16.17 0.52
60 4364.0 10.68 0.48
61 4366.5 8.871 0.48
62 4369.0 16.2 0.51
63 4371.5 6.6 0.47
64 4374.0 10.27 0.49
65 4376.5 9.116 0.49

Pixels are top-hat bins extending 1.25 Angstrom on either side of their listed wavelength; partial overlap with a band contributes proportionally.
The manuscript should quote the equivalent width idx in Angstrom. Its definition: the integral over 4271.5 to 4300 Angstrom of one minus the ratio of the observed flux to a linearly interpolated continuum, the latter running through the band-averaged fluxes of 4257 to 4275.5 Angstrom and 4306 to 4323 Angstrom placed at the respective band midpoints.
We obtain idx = 0.69 Angstrom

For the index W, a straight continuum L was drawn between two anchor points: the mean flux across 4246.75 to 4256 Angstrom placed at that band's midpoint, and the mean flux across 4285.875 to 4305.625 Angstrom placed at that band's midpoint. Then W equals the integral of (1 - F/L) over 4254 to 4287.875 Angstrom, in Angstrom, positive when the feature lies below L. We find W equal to -3.5 Angstrom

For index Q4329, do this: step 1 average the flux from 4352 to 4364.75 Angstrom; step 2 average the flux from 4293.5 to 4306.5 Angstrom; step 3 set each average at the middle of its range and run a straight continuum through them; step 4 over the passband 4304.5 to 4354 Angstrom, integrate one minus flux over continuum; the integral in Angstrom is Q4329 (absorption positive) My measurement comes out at 3.6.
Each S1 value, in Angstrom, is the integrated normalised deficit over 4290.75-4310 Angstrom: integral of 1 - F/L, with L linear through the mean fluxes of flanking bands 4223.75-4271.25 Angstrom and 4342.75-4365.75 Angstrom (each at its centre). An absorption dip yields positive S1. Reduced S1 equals -3.3 Angstrom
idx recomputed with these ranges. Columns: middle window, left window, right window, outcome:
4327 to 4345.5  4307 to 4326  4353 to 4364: 1.06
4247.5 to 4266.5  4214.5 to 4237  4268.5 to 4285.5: 1.90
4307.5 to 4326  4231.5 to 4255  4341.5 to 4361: -3.02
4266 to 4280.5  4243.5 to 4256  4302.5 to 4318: -2.48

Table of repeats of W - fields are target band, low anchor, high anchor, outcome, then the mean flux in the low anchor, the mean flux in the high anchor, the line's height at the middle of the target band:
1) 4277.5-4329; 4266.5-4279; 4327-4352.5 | -2.3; 14.6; 13.4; 14.1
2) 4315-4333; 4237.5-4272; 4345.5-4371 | -3.1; 11.7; 13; 12.6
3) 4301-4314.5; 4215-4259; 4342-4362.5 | -2.3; 12.2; 13.7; 13.1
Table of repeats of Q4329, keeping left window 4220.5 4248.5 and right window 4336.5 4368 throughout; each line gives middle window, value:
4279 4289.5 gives -1.8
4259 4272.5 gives -1.7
